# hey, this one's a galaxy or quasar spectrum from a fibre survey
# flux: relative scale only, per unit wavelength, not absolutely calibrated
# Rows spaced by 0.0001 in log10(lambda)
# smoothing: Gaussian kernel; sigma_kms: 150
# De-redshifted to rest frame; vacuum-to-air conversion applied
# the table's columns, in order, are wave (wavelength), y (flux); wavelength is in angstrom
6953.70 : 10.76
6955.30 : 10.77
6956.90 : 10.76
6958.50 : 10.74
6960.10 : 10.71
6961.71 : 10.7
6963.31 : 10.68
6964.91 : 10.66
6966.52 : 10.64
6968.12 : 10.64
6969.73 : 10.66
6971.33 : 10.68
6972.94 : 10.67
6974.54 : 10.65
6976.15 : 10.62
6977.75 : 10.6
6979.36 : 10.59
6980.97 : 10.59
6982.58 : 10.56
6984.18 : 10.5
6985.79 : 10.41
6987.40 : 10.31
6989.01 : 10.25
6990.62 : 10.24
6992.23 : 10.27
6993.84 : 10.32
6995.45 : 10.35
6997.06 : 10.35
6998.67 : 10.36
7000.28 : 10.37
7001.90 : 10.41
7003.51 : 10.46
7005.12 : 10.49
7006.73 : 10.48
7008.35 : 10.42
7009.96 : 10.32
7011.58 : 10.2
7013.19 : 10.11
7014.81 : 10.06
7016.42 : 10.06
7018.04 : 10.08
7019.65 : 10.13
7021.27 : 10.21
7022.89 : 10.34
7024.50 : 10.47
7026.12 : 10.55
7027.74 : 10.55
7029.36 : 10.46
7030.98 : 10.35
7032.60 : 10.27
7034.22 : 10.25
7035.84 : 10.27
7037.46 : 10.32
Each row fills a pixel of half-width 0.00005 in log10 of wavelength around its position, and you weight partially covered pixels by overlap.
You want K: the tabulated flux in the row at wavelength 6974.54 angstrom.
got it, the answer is 10.65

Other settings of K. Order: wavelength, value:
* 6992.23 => 10.27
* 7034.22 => 10.25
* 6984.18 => 10.5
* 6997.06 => 10.35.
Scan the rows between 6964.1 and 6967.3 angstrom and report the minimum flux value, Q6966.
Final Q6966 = 10.64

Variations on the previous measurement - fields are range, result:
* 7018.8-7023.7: 10.13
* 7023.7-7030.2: 10.46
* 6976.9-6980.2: 10.59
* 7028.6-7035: 10.25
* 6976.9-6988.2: 10.31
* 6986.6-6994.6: 10.24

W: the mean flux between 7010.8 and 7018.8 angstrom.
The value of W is 10.1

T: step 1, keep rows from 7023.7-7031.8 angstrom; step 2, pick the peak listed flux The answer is 10.55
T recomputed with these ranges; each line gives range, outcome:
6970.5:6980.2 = 10.68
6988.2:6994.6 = 10.32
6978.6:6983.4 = 10.59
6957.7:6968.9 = 10.74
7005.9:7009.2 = 10.48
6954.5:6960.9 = 10.77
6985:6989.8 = 10.41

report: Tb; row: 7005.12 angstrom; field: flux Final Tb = 10.49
